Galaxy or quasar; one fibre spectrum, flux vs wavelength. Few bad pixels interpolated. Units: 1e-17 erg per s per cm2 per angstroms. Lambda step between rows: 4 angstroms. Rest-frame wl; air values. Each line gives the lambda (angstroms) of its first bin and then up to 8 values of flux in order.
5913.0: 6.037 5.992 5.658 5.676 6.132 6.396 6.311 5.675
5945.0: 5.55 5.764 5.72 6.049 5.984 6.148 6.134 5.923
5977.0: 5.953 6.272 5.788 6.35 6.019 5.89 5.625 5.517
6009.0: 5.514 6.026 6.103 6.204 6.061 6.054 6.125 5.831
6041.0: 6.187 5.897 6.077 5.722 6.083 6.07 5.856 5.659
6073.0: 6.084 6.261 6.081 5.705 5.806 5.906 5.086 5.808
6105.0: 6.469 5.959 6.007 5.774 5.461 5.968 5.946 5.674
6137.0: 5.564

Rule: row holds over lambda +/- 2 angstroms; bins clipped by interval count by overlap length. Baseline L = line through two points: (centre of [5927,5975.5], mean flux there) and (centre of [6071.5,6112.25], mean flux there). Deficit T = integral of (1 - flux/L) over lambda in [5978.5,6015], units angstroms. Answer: 0.4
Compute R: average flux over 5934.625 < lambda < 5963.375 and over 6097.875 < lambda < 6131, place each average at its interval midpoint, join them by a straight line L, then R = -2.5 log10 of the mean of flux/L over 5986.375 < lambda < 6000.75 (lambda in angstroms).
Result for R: -0.025 mag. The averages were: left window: 5.88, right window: 5.9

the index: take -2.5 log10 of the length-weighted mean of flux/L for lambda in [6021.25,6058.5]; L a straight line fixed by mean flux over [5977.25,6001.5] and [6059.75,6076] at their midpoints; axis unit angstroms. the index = -0.010 mag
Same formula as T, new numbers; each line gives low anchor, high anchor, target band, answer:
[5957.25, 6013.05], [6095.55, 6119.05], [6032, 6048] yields -0.3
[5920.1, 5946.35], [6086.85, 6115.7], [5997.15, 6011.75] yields 0.7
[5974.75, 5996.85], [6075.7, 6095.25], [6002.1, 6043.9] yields 0.4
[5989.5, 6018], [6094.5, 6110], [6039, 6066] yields -0.7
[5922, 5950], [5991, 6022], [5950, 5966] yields -0.1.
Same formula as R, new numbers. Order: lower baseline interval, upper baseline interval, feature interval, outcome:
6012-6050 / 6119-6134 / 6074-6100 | 0.01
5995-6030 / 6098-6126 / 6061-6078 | -0.01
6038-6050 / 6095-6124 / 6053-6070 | 0.01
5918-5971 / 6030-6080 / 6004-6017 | 0.04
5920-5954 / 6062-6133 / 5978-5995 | -0.04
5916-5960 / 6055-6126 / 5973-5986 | -0.02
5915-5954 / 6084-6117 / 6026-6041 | -0.03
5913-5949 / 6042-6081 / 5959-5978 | -0.02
